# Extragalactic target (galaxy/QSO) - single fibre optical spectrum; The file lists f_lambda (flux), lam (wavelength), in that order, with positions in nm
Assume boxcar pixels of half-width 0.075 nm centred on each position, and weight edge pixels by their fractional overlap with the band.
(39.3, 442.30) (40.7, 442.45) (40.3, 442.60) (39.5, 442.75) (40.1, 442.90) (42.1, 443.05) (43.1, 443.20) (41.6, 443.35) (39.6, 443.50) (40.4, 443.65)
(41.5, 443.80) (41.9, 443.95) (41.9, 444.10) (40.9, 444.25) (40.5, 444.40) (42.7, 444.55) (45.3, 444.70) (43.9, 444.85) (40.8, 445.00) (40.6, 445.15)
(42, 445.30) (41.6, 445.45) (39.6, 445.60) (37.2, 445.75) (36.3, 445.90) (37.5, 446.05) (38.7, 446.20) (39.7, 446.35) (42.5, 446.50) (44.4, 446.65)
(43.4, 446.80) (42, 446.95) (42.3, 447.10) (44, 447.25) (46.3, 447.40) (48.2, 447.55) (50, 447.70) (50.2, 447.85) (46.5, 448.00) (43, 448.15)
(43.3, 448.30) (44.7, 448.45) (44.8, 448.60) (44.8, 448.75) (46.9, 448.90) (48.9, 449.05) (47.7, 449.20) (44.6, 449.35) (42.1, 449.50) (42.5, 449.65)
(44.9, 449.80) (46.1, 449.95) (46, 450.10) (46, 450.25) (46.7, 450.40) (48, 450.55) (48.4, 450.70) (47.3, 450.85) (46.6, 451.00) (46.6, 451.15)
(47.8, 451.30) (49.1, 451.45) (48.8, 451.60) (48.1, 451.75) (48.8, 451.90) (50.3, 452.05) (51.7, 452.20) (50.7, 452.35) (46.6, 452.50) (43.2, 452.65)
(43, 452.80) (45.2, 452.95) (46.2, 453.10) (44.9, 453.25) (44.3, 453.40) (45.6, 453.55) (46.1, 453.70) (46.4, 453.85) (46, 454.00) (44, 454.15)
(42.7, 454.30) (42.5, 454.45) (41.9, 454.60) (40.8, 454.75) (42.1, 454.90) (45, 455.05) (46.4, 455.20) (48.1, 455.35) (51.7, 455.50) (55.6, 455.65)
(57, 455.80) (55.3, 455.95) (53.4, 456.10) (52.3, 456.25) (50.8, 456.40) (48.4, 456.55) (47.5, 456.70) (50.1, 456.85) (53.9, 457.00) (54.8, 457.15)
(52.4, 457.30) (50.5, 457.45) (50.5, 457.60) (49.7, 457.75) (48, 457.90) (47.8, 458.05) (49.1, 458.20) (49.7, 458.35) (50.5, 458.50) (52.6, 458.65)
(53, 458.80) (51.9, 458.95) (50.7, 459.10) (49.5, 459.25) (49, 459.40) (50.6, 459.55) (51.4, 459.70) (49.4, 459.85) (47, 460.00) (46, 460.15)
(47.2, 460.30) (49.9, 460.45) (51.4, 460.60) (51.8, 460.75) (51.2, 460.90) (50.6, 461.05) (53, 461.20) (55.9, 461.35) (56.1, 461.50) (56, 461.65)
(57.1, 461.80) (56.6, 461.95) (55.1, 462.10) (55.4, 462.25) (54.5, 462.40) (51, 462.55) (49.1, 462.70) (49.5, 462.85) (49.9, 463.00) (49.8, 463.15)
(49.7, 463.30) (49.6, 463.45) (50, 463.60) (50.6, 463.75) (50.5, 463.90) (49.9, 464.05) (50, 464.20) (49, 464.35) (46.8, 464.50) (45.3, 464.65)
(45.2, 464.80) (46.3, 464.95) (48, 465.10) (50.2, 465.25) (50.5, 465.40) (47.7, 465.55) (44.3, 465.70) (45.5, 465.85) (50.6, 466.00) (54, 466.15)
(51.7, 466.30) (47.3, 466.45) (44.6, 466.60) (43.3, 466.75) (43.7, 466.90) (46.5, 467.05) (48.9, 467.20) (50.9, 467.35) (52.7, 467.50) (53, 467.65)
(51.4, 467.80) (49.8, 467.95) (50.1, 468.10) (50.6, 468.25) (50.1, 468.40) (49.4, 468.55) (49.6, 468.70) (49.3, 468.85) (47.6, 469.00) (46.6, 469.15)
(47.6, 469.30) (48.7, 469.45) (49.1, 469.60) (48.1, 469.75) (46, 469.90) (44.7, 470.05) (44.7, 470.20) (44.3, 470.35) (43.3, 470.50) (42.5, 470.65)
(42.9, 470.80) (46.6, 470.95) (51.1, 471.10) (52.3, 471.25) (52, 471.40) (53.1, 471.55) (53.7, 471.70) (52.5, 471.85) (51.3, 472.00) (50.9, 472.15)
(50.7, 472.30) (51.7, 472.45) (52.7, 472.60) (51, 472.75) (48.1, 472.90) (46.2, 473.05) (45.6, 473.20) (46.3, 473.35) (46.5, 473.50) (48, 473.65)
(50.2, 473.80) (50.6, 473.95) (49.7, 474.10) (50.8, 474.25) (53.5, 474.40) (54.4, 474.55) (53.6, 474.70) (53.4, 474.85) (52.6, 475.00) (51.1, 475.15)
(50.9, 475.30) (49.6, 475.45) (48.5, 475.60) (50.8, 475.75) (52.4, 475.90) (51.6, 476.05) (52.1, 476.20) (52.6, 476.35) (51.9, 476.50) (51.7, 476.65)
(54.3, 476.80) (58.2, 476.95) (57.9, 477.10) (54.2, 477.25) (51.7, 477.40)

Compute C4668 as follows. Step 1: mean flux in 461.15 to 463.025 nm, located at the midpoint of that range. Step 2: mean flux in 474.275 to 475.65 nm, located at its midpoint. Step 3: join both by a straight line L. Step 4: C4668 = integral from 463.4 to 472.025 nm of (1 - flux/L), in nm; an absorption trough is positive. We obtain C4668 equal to 0.736 nm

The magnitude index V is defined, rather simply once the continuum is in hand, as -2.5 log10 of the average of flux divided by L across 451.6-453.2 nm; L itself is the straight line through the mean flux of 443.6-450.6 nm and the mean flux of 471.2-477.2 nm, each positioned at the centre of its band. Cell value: -0.06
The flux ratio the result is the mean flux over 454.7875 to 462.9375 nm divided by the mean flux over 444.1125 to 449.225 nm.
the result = 1.2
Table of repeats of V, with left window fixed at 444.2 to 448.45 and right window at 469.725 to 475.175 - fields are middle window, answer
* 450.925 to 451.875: -0.09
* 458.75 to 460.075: -0.09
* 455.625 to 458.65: -0.13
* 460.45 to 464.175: -0.12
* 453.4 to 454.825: 0.02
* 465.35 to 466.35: -0.03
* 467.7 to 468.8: -0.04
